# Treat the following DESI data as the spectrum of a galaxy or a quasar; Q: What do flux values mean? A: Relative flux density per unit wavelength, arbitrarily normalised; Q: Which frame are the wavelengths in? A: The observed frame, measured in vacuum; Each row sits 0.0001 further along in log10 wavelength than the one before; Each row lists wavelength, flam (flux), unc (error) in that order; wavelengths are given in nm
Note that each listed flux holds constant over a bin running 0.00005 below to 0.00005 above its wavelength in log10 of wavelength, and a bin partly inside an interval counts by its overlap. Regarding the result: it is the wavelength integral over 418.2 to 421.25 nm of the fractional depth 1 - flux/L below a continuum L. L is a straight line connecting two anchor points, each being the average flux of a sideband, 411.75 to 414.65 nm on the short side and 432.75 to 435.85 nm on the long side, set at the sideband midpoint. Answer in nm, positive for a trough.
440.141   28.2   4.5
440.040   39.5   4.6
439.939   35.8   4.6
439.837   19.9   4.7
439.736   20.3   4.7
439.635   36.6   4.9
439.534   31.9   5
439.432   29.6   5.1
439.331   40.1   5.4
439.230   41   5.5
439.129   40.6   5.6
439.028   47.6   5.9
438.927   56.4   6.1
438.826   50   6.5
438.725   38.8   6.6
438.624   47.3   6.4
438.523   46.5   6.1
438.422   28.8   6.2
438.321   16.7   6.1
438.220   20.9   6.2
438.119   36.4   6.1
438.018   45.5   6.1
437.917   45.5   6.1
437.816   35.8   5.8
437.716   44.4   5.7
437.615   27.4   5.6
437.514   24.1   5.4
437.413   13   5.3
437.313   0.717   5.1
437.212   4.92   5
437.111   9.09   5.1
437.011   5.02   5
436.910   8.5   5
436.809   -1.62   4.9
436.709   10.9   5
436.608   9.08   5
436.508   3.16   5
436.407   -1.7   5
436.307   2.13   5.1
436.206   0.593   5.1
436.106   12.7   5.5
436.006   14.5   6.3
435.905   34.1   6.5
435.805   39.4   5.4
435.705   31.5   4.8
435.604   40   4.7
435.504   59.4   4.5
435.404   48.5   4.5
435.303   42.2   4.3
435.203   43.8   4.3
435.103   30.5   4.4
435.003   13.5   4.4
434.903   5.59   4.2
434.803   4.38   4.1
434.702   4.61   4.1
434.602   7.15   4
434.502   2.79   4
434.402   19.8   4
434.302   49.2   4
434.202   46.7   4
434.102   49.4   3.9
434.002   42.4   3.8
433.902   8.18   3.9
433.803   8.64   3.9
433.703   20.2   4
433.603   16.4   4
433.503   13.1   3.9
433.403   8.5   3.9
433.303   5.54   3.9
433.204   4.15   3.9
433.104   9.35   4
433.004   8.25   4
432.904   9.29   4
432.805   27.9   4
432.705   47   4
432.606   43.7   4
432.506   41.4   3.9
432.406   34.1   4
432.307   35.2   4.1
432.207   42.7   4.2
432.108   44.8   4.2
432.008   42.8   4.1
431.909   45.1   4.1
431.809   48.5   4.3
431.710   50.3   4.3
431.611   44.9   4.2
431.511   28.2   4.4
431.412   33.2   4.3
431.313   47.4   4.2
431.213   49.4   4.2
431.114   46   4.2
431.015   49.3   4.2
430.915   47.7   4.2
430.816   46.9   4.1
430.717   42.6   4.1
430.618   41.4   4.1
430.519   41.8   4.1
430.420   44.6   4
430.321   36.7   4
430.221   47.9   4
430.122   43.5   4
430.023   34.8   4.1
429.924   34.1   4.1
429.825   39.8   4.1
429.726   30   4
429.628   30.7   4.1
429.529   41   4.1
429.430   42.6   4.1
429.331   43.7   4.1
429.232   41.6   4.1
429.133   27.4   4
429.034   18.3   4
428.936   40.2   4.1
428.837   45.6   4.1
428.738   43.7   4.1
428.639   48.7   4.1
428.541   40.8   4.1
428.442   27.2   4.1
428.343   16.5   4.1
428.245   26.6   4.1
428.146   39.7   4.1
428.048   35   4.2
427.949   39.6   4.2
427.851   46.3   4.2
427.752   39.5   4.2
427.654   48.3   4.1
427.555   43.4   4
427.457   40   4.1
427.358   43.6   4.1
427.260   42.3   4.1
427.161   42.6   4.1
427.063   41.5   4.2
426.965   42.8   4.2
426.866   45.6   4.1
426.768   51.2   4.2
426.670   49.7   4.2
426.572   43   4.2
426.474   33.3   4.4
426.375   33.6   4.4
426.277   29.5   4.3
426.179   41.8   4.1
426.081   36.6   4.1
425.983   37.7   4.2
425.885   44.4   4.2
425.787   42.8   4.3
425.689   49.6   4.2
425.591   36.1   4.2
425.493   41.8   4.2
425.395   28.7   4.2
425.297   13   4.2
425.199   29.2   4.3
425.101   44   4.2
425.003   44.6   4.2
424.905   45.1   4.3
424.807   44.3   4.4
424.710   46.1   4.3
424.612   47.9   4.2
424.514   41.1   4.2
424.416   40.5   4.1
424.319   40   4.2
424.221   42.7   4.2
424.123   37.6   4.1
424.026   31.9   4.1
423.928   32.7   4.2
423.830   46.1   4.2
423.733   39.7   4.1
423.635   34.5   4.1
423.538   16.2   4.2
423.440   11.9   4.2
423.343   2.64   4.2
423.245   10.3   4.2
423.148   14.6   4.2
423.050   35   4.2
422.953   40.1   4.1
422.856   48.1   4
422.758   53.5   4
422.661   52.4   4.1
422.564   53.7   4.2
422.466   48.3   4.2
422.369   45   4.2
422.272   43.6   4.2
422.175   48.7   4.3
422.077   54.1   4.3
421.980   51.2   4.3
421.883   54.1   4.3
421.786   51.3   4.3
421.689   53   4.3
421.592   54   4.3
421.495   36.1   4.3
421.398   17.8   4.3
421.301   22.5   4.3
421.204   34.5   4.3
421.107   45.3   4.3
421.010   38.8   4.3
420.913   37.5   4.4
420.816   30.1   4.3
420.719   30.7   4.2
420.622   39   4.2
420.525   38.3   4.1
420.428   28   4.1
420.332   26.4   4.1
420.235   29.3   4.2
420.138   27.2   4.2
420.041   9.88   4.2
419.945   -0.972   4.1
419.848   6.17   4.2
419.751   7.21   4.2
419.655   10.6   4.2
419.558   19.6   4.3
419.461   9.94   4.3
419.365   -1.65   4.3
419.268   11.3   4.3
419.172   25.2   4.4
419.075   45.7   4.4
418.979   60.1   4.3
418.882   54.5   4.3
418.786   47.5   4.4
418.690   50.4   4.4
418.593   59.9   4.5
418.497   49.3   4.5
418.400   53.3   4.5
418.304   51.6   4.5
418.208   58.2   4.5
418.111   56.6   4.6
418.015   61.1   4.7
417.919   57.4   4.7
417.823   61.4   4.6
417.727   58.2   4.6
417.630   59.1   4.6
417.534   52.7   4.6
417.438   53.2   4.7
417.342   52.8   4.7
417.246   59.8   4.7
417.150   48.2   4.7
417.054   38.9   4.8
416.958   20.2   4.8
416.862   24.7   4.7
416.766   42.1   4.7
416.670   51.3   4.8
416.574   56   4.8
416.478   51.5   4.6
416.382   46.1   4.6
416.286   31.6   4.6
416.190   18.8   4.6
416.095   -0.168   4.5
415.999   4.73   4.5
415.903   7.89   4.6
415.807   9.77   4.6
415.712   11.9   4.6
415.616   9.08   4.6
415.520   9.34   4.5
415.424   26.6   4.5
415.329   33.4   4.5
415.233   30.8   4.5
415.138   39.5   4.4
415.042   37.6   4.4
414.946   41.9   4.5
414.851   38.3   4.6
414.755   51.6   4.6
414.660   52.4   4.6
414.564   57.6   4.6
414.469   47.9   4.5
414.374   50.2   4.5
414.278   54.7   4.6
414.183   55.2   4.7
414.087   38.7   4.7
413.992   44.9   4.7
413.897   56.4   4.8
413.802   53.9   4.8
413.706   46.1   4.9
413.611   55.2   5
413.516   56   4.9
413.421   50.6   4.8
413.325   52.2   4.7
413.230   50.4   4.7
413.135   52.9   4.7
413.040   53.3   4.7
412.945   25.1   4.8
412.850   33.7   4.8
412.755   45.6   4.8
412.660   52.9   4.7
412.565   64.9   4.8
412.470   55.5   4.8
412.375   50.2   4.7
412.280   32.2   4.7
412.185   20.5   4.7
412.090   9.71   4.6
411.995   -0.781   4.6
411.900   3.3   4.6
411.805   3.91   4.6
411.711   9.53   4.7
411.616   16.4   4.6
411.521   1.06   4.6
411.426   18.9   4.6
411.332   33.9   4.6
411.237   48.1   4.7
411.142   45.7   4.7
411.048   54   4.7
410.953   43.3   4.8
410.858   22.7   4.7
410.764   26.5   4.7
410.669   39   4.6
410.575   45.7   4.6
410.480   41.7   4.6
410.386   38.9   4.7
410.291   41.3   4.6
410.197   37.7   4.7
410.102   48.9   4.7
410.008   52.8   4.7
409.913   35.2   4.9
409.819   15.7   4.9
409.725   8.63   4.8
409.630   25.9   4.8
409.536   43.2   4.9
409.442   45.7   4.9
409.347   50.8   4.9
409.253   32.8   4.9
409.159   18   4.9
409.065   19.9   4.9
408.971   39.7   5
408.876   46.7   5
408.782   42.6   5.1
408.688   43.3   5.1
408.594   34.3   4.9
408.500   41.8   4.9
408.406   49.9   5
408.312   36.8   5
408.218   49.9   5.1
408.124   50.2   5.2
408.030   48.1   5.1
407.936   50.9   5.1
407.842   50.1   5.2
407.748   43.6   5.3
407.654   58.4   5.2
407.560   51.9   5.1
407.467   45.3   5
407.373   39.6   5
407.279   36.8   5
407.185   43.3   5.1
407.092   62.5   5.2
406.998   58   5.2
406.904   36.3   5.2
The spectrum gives 0.39 nm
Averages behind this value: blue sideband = 42.5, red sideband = 23.3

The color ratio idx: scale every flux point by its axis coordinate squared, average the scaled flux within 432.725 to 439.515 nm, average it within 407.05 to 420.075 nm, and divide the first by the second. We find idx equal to 0.71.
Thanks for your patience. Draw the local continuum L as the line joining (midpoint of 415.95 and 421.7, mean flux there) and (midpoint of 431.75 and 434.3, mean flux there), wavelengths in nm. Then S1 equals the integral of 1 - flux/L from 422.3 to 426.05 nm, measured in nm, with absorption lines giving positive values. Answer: -0.39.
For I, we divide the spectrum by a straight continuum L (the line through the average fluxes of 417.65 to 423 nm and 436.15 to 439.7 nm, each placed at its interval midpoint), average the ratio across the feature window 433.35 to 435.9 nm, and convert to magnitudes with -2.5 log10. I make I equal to 0.06 mag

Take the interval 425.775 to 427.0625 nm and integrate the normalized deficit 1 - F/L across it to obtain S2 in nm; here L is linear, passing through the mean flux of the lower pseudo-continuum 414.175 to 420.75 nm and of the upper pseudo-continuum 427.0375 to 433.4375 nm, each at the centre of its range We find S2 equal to -0.14 nm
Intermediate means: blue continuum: 36.4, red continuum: 37.2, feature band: 40.9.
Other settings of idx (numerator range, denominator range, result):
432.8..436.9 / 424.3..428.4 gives 0.51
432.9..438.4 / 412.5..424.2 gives 0.57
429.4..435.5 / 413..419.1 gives 0.80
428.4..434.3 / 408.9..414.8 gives 1.00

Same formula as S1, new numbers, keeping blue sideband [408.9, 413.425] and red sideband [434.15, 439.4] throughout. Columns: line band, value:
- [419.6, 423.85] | -0.35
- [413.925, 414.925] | -0.47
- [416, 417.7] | -0.43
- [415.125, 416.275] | 0.57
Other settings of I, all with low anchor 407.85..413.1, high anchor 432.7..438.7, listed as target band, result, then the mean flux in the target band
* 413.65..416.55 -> -0.07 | 35.5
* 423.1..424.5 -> -0.03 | 29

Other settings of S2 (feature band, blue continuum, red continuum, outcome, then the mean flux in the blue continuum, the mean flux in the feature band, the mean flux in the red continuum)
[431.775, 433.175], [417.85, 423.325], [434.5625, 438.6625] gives -0.39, 37.3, 33.7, 22.3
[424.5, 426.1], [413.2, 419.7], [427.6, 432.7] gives 0.03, 40.9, 39.6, 40.1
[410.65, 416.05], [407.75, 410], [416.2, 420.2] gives 0.47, 38.6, 35.7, 39.7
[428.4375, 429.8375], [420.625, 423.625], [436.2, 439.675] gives -0.22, 37.8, 37.7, 25.9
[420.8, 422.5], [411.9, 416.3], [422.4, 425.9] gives -0.27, 37.1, 42.8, 36.9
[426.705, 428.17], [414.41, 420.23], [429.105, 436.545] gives -0.45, 36.1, 42.9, 30.9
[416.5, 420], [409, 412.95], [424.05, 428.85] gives -0.50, 32.5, 40.9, 39.8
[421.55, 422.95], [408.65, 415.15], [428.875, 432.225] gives -0.37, 38.7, 50.4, 40.9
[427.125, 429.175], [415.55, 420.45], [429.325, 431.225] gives 0.13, 34.9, 37.9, 41.5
